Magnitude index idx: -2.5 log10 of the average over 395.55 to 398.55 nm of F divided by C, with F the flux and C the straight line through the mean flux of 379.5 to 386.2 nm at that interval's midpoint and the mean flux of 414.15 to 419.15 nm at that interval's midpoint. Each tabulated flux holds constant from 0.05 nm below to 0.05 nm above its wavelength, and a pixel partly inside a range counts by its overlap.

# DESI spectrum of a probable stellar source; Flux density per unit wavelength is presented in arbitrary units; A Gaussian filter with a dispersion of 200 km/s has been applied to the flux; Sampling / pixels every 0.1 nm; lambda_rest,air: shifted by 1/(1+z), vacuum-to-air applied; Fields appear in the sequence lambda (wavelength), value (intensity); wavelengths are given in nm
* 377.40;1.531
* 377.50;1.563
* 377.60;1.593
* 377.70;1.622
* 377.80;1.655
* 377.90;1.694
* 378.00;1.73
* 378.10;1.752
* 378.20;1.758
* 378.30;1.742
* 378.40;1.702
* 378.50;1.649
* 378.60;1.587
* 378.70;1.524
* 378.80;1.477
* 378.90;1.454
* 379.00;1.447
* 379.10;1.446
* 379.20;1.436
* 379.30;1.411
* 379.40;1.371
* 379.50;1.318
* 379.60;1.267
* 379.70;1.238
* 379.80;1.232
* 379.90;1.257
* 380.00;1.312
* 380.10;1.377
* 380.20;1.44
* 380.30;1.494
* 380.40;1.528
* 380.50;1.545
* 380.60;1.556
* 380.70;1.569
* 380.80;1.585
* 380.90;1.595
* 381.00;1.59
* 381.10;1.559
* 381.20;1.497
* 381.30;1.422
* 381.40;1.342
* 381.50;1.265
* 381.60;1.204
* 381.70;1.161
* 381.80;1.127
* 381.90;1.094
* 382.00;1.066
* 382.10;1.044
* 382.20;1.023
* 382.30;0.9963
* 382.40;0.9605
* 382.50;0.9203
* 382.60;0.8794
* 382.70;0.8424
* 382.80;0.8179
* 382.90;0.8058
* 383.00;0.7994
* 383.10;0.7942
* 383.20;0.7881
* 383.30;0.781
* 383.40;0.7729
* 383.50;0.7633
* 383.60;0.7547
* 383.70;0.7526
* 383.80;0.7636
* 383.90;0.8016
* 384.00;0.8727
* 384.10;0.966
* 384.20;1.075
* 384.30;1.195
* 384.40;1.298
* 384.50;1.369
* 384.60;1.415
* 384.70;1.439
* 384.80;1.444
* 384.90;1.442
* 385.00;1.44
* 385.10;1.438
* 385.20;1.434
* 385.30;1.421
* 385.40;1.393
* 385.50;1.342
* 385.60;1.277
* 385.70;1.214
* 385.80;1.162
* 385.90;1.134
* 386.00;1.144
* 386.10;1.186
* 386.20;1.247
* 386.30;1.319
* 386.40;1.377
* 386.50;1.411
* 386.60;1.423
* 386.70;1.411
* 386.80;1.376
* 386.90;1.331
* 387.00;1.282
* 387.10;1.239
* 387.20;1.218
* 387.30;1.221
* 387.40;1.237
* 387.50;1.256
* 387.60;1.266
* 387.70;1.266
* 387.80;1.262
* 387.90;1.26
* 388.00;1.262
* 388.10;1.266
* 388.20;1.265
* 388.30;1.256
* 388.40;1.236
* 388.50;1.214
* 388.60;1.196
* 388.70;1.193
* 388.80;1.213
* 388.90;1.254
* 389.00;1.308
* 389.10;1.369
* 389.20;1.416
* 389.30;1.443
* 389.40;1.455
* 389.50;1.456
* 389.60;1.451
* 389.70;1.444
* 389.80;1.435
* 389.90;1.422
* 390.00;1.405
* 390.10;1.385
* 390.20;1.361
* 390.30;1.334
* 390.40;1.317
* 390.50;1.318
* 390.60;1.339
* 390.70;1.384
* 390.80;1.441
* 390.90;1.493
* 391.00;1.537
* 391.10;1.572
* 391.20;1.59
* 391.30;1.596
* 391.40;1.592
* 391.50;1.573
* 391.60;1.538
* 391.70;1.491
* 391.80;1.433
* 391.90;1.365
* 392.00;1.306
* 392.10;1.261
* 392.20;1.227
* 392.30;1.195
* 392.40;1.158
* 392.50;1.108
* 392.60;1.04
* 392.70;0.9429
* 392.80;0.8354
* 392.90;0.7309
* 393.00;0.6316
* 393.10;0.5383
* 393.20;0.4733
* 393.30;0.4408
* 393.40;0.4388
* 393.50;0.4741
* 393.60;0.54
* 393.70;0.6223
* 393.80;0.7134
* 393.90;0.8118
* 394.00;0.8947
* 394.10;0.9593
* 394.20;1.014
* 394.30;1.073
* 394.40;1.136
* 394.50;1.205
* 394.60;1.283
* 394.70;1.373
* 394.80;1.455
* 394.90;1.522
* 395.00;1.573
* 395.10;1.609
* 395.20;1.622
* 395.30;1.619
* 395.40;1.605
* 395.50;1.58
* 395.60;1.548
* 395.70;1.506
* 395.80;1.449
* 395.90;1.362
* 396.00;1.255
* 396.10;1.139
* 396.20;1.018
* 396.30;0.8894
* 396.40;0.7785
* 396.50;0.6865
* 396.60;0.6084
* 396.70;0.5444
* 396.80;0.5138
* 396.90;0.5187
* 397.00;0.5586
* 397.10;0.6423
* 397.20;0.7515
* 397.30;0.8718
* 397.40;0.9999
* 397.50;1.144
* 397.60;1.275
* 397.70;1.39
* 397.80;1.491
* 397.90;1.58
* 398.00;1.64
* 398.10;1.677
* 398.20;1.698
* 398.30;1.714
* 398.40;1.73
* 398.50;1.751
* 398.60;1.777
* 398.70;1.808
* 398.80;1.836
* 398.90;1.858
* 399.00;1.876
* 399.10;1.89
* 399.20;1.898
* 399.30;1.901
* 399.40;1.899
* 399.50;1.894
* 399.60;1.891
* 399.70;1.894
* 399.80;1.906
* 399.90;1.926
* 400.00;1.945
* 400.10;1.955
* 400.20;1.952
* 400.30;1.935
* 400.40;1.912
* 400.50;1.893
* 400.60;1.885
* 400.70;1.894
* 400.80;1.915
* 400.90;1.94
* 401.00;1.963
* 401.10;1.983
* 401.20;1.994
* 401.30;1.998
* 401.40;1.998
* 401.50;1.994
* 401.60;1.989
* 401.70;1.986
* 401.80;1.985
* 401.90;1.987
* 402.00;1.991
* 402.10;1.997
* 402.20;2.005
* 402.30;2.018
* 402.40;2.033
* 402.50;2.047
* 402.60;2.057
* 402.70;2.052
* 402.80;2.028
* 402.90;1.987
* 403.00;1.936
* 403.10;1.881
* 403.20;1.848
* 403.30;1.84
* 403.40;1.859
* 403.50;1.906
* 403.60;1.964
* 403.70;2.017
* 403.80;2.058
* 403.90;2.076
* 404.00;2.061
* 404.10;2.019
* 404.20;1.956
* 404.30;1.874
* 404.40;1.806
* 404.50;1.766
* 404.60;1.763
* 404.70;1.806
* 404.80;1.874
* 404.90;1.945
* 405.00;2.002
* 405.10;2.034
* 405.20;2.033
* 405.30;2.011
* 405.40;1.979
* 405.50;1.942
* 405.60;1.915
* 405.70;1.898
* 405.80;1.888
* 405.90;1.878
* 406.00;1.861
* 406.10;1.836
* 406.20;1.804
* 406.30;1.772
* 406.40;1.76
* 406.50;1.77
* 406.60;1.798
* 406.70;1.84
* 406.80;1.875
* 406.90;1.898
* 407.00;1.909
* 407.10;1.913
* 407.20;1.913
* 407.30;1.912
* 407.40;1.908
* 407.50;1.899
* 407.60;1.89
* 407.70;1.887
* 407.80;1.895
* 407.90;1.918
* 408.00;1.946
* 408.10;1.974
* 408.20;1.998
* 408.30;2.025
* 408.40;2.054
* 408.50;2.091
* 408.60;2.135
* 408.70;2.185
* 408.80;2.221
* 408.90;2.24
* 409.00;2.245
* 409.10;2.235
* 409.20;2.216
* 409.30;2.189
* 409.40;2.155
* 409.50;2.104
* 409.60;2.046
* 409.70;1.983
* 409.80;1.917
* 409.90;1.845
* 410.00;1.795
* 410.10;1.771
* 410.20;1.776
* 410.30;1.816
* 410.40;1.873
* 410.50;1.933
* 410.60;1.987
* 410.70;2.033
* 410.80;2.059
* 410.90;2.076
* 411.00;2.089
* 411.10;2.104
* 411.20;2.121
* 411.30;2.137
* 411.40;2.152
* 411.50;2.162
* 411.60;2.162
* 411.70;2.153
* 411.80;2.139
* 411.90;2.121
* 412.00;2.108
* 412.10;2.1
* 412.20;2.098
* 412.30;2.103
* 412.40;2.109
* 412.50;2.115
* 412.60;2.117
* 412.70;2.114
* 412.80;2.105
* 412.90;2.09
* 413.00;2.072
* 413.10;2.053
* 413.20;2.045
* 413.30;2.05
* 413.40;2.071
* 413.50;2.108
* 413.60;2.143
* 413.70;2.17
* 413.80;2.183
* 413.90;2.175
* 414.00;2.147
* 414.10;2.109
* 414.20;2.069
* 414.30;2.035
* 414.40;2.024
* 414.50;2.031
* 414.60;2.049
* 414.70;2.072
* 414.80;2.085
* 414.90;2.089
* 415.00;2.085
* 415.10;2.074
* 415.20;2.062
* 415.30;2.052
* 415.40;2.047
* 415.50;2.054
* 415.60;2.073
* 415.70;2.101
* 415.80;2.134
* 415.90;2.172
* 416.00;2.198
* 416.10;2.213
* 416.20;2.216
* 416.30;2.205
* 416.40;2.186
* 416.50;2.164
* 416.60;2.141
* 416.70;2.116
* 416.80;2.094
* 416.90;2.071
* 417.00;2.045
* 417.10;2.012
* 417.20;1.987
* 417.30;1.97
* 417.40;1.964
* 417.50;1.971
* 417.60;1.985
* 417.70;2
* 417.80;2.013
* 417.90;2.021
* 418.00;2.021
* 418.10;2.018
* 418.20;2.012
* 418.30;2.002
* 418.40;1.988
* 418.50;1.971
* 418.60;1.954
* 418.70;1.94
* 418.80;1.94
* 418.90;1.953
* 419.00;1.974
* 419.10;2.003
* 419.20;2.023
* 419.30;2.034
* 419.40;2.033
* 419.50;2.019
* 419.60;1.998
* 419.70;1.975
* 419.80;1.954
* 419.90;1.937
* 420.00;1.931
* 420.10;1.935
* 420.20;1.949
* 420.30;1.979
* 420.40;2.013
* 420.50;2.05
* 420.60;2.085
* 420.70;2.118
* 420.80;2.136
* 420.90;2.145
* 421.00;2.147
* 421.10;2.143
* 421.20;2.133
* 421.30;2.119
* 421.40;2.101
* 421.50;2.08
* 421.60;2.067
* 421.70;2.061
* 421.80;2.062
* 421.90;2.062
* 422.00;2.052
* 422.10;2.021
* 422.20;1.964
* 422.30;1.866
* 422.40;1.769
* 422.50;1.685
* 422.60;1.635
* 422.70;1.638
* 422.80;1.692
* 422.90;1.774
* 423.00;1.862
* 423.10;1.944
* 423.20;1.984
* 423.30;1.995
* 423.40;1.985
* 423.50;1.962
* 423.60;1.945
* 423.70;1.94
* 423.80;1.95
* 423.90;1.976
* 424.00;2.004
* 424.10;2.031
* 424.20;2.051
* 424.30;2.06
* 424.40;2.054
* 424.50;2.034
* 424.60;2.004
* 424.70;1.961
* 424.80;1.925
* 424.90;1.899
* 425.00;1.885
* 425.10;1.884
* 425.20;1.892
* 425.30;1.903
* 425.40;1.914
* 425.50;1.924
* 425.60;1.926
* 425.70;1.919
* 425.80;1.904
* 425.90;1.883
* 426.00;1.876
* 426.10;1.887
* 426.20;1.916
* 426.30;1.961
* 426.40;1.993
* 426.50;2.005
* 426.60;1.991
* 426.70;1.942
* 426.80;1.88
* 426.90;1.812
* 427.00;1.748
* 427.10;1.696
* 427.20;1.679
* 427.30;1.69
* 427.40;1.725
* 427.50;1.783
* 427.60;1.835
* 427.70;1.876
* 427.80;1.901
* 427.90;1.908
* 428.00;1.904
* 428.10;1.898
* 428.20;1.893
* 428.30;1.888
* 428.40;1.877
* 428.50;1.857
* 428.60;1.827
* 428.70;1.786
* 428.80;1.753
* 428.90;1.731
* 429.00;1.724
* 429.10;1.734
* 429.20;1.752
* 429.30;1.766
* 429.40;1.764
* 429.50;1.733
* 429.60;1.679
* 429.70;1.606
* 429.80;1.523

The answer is 0.32 mag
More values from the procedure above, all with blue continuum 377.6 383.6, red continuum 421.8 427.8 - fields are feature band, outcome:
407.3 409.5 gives -0.221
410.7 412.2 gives -0.225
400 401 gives -0.219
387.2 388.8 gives 0.133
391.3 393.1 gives 0.217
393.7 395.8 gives 0.160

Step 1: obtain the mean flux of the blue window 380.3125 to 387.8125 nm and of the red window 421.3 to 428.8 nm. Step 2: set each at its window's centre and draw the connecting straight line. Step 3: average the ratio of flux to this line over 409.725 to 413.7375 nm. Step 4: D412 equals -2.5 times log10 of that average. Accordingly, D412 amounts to -0.22 mag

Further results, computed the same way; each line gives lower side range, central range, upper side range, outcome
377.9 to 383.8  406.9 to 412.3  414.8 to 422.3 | -0.09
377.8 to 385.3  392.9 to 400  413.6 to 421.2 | 0.26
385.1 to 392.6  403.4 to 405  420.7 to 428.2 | -0.21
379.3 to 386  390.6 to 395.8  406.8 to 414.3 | 0.26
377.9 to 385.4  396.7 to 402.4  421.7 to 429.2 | -0.11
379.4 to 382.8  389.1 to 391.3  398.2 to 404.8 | 0.10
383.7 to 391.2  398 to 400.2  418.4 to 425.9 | -0.20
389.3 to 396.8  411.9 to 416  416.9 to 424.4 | -0.17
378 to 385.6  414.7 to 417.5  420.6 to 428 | -0.16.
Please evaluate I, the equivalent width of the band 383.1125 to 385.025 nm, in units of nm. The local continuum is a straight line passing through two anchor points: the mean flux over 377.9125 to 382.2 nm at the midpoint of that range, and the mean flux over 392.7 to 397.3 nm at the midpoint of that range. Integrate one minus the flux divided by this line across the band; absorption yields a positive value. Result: 0.377 nm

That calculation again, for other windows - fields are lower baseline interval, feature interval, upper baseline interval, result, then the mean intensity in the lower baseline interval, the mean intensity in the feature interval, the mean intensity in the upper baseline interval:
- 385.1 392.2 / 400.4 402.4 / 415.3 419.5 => -0.38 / 1.35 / 1.97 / 2.05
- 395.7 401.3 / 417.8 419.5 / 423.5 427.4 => -0.17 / 1.52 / 1.99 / 1.92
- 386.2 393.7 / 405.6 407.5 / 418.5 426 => -0.29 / 1.24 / 1.86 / 1.97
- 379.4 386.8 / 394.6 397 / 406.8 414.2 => 0.60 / 1.21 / 1.2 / 2.05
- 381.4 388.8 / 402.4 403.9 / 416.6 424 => -0.37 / 1.16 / 1.97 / 1.99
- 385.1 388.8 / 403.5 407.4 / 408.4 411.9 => -0.01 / 1.28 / 1.91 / 2.06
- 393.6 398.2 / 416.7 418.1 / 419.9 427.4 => -0.20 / 1.14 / 2.02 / 1.95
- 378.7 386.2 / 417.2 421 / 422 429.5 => -0.48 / 1.22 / 2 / 1.88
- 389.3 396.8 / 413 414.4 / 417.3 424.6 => -0.25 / 1.19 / 2.1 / 1.98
